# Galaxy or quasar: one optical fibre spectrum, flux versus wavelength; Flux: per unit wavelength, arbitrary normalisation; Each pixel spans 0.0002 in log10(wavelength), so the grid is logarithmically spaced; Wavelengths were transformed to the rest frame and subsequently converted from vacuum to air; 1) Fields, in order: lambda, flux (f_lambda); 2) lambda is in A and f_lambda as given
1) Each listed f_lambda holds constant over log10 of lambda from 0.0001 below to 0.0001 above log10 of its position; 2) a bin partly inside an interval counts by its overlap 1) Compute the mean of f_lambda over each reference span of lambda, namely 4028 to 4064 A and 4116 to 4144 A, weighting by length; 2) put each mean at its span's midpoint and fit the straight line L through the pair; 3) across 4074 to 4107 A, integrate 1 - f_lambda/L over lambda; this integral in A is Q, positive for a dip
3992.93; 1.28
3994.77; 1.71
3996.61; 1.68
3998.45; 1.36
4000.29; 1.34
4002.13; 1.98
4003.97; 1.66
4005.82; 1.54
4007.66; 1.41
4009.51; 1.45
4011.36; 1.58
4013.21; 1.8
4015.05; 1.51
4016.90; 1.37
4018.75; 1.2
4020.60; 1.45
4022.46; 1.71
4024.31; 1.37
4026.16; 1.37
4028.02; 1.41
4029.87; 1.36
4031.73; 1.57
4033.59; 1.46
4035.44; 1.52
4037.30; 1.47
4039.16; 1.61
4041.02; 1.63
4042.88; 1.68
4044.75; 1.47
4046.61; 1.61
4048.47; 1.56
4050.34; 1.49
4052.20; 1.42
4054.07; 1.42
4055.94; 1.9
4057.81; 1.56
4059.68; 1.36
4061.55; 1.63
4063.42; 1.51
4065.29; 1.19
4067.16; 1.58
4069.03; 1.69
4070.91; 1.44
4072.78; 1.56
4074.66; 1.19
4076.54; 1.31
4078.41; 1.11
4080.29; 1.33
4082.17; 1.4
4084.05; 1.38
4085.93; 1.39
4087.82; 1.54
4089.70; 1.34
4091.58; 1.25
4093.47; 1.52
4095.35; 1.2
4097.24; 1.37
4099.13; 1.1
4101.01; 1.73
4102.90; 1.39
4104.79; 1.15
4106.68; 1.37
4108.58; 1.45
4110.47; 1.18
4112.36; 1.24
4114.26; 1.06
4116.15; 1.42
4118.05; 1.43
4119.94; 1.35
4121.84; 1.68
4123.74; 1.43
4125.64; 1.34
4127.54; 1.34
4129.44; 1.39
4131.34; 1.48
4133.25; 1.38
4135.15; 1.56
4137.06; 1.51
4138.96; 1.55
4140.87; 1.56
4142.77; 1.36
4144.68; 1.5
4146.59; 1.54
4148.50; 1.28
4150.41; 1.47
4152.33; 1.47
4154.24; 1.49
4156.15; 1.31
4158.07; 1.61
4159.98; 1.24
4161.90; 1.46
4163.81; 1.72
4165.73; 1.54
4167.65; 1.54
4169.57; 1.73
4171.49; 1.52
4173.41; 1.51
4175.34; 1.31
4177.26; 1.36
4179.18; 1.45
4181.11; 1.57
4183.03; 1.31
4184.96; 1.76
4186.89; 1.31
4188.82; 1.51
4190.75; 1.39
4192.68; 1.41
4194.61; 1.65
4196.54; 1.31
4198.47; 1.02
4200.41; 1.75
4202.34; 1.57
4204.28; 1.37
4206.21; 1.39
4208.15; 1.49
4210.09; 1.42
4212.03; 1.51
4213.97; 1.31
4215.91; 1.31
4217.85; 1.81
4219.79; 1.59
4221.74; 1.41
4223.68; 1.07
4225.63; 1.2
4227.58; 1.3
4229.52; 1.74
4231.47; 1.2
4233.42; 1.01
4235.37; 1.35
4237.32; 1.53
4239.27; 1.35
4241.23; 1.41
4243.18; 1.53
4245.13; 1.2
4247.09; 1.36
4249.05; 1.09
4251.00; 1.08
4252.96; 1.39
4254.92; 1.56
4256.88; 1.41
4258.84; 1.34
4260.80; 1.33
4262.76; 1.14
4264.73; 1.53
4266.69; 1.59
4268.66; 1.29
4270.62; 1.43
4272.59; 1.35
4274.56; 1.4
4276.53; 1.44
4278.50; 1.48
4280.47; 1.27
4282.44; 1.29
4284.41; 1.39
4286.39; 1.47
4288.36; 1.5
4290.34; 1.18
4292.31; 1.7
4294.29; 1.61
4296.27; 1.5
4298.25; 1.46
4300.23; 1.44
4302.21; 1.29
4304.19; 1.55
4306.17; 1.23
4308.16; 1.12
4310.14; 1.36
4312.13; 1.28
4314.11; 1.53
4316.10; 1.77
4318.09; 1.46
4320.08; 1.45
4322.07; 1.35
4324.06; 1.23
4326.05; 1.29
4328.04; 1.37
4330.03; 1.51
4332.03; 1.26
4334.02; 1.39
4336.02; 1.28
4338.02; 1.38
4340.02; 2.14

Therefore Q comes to 3.4 A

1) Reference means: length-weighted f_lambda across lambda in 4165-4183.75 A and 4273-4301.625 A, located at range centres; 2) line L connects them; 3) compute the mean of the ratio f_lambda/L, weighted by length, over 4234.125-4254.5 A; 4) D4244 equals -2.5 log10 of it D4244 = 0.10 mag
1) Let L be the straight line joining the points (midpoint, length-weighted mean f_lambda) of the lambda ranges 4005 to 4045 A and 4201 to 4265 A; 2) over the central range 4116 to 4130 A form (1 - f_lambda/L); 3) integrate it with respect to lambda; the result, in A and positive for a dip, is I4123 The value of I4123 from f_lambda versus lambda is 0.2 A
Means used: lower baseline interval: 1.5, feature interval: 1.42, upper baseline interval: 1.37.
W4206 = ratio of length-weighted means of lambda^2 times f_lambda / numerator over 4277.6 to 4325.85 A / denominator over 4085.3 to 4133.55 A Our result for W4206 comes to 1.13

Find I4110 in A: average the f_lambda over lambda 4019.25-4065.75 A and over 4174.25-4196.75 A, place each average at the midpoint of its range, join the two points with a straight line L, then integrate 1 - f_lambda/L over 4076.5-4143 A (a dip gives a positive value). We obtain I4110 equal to 4.6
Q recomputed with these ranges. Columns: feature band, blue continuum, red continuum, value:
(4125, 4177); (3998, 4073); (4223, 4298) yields -1.0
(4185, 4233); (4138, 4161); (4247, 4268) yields -1.0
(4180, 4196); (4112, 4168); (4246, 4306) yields -0.7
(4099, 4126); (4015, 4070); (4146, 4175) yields 2.4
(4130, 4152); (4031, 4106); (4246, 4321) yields -0.6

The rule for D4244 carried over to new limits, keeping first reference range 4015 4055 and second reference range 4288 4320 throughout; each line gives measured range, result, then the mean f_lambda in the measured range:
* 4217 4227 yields 0.03 mag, 1.41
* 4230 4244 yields 0.07 mag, 1.35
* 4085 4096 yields 0.07 mag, 1.38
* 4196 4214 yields 0.02 mag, 1.42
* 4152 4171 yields -0.04 mag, 1.51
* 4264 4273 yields 0.00 mag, 1.44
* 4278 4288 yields 0.04 mag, 1.38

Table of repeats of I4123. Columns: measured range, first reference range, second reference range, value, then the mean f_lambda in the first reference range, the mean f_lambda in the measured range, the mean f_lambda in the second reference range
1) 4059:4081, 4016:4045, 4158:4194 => 1.05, 1.48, 1.41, 1.49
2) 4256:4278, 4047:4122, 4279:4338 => 0.17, 1.4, 1.39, 1.4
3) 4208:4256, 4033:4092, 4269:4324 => 2.11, 1.47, 1.37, 1.41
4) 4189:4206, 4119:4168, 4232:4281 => -0.29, 1.46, 1.44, 1.35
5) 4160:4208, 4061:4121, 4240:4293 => -3.57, 1.37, 1.47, 1.37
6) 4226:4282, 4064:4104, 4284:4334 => 1.84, 1.38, 1.36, 1.41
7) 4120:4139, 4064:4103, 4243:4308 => -1.01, 1.38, 1.46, 1.38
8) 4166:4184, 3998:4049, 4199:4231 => -0.27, 1.52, 1.48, 1.44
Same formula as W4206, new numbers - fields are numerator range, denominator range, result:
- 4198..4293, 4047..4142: 1.05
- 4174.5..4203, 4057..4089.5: 1.08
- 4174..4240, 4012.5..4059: 1.01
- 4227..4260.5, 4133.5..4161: 0.97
